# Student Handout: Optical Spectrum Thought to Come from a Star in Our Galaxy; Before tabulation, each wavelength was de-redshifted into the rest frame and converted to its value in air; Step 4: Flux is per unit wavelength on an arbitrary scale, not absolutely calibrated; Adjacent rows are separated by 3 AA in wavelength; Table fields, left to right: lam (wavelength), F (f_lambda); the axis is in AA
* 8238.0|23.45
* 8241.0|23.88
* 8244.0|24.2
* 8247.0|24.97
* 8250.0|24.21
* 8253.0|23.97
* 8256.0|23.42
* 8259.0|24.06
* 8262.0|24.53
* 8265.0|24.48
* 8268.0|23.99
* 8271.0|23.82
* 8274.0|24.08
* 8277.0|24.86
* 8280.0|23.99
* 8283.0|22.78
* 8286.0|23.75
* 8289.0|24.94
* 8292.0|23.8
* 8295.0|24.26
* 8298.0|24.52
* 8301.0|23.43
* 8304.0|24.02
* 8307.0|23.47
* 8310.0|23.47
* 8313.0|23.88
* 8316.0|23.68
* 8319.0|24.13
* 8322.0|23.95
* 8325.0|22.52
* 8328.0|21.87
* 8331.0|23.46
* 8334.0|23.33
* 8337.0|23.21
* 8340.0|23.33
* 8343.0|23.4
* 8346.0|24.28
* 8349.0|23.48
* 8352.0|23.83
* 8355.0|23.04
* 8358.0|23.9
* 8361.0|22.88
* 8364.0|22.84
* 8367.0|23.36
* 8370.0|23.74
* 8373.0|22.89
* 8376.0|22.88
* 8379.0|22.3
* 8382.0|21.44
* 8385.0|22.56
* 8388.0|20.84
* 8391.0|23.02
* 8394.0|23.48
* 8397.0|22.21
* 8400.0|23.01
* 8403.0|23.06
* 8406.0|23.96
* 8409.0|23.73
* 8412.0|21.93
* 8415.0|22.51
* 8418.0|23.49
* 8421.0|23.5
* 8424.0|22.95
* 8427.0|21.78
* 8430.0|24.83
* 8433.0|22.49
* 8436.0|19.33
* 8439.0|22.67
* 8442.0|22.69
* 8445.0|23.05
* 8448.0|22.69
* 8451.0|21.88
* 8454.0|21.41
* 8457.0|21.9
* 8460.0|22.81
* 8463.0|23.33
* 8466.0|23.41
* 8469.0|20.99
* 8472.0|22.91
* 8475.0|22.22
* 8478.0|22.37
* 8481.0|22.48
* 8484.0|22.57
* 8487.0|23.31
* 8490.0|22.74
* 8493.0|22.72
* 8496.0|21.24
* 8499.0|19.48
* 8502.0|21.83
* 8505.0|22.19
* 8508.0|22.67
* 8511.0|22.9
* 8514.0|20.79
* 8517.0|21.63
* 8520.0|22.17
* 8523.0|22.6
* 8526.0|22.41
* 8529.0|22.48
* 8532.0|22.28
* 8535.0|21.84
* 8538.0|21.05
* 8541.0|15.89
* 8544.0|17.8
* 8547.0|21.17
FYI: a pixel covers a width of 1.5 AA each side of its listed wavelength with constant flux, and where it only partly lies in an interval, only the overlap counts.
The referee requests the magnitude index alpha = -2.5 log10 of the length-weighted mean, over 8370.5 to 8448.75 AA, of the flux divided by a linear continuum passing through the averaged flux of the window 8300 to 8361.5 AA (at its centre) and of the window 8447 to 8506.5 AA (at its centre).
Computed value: 0.01 mag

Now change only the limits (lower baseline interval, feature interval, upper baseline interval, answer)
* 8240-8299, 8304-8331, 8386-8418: 0.011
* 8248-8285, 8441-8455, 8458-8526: 0.011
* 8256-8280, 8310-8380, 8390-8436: 0.009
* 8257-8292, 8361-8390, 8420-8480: 0.028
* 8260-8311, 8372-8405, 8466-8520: 0.025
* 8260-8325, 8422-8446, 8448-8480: 0.007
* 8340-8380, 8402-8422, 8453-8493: -0.010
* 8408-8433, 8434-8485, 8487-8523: 0.012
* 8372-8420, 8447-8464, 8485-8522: 0.001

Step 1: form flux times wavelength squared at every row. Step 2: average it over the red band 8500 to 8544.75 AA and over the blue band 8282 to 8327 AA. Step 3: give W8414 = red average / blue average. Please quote 0.95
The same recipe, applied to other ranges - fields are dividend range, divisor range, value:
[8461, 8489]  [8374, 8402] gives 1.03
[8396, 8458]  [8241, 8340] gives 0.98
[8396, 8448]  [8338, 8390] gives 1.00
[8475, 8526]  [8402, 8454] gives 0.99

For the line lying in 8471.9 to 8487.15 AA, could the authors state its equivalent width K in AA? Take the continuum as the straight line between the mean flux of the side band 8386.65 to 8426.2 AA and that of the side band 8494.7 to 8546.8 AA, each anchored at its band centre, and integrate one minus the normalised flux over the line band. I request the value -0.50 AA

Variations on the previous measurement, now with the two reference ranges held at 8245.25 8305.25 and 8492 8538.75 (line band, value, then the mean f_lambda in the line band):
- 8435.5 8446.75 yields 0.2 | 22.2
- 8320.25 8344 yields 0.4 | 23.1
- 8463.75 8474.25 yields -0.1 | 22.5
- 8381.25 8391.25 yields 0.5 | 21.9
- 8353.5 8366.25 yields 0.1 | 23.2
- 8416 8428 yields -0.1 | 23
